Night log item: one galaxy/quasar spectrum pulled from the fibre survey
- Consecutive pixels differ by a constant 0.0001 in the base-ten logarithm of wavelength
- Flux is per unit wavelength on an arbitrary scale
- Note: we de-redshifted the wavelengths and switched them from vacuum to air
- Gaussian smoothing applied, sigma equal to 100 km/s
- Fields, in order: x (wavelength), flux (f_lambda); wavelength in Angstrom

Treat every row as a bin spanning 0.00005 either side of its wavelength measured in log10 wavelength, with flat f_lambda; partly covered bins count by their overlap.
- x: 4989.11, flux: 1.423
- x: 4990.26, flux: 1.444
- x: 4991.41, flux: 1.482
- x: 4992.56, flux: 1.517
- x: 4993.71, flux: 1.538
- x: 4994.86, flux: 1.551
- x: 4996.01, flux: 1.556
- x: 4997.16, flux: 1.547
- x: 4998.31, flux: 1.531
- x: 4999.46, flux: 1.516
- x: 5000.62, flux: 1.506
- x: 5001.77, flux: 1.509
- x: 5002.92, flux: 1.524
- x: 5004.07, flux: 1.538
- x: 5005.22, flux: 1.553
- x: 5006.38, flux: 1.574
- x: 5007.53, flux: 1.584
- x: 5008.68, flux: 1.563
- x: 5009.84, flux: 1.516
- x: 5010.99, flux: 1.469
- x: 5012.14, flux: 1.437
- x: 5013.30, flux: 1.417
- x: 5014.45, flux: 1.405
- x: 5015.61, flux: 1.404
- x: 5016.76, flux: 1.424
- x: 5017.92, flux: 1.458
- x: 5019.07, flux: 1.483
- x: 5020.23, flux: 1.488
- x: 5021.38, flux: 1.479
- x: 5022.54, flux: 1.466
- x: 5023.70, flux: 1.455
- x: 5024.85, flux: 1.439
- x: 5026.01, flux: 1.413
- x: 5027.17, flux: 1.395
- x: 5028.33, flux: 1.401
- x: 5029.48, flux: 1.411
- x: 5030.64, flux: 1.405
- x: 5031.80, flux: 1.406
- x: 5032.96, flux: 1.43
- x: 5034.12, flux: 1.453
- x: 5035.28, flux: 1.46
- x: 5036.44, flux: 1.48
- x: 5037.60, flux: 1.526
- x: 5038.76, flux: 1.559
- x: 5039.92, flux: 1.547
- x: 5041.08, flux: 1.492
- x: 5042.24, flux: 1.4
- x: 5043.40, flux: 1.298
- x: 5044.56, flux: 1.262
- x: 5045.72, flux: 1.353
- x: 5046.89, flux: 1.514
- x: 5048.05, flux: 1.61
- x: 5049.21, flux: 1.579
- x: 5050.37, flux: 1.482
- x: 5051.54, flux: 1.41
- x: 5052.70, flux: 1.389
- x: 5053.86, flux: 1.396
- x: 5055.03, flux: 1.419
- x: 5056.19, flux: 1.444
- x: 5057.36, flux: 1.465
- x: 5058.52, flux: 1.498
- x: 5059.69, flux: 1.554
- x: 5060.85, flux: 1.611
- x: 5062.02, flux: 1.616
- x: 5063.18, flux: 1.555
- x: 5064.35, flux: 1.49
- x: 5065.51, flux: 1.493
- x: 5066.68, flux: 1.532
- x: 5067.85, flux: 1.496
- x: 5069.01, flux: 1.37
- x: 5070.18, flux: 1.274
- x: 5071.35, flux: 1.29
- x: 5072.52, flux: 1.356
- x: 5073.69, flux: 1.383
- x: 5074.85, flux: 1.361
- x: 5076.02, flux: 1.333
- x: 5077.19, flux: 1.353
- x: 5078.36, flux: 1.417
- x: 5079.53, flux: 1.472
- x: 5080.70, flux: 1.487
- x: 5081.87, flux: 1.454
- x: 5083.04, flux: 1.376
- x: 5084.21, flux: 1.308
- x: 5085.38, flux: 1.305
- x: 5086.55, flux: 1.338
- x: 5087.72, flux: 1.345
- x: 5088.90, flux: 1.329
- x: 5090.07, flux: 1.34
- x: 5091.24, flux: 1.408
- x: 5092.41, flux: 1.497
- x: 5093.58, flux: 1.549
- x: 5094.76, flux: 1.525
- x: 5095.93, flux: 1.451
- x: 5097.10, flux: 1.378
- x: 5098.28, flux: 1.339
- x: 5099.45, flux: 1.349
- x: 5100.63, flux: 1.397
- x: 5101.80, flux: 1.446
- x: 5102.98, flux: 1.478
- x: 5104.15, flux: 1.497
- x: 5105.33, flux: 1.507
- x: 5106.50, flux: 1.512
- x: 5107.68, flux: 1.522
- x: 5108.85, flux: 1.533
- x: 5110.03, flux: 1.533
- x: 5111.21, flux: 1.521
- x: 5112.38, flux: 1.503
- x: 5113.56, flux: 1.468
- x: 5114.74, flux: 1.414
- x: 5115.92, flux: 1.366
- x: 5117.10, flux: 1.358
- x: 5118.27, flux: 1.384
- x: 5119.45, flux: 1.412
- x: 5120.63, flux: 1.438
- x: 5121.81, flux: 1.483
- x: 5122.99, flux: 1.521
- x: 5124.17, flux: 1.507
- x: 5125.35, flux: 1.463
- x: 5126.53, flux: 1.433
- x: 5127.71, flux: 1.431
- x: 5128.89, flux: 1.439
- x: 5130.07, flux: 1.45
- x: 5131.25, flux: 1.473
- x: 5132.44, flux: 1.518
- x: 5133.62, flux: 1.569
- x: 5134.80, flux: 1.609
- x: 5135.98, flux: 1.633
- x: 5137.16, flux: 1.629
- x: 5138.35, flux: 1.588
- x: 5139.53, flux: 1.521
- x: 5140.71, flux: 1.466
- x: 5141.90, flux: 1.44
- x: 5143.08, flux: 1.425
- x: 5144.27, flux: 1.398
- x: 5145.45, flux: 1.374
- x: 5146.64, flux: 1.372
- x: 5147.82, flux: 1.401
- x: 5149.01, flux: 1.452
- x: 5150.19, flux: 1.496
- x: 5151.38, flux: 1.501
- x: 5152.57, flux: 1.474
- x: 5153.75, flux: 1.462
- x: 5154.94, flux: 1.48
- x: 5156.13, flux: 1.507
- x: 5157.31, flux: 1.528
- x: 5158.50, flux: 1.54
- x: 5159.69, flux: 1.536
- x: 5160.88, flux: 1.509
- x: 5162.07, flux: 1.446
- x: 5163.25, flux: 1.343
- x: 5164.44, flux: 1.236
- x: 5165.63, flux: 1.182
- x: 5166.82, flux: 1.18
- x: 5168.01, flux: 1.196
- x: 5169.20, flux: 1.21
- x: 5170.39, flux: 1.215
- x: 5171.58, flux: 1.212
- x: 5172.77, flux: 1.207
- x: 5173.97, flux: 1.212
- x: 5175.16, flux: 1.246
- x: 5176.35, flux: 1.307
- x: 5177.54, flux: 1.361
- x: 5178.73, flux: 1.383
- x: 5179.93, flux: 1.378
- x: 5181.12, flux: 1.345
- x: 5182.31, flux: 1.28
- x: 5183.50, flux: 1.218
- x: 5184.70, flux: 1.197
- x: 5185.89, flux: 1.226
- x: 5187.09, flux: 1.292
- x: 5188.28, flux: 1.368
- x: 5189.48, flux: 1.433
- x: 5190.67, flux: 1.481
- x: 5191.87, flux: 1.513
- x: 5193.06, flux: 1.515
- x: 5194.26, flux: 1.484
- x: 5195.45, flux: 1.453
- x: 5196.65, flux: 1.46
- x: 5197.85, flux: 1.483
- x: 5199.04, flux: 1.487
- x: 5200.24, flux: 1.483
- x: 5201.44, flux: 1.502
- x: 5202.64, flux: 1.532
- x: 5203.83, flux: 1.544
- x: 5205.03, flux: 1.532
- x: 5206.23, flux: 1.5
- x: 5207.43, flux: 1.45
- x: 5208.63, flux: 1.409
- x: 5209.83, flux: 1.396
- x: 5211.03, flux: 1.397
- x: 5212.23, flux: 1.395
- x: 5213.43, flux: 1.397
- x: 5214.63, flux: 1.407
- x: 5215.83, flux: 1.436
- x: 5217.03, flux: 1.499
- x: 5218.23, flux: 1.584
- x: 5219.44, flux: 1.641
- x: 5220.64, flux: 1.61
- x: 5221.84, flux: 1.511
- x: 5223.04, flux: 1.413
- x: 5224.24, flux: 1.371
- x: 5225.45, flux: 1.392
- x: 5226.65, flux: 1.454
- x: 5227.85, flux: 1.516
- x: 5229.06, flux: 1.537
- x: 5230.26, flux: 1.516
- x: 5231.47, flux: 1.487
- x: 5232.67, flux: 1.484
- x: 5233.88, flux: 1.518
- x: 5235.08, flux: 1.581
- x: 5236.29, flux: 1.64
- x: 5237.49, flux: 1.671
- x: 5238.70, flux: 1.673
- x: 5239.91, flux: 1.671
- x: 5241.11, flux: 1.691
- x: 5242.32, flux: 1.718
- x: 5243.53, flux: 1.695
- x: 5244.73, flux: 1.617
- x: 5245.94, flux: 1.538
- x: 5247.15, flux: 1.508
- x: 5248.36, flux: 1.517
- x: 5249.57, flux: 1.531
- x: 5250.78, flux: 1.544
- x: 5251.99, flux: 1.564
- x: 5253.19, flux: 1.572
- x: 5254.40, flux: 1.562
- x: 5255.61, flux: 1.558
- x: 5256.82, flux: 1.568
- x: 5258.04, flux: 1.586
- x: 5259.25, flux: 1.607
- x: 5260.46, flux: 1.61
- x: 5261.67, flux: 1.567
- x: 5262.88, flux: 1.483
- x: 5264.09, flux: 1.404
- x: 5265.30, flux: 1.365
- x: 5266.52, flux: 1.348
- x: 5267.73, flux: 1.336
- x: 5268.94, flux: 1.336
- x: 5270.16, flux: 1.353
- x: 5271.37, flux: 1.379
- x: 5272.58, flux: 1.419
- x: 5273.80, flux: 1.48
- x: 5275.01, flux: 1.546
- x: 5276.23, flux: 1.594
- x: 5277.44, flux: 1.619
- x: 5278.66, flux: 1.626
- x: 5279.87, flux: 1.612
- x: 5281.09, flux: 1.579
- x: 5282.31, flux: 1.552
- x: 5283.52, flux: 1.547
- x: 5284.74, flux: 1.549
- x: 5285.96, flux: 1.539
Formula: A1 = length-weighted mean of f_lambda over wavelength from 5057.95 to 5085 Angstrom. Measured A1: 1.44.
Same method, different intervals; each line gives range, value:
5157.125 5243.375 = 1.43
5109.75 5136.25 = 1.47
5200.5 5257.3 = 1.53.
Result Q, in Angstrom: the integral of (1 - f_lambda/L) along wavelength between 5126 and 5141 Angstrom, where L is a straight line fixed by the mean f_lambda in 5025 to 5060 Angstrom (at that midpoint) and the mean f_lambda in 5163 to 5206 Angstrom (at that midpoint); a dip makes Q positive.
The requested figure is -1.45 Angstrom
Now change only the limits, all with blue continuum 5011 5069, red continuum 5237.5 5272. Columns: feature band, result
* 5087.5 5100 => 0.6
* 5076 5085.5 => 0.5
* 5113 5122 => 0.5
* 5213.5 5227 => 0.4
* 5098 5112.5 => 0.1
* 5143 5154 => 0.5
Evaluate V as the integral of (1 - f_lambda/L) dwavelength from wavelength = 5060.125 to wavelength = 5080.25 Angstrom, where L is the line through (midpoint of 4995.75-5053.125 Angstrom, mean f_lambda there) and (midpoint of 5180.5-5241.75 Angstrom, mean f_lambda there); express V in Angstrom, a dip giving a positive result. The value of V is 0.5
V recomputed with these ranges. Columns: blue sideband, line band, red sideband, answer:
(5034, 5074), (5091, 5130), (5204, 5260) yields 0.7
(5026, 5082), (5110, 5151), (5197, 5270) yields 0.1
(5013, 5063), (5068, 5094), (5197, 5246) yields 1.6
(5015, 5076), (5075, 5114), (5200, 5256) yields 1.0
